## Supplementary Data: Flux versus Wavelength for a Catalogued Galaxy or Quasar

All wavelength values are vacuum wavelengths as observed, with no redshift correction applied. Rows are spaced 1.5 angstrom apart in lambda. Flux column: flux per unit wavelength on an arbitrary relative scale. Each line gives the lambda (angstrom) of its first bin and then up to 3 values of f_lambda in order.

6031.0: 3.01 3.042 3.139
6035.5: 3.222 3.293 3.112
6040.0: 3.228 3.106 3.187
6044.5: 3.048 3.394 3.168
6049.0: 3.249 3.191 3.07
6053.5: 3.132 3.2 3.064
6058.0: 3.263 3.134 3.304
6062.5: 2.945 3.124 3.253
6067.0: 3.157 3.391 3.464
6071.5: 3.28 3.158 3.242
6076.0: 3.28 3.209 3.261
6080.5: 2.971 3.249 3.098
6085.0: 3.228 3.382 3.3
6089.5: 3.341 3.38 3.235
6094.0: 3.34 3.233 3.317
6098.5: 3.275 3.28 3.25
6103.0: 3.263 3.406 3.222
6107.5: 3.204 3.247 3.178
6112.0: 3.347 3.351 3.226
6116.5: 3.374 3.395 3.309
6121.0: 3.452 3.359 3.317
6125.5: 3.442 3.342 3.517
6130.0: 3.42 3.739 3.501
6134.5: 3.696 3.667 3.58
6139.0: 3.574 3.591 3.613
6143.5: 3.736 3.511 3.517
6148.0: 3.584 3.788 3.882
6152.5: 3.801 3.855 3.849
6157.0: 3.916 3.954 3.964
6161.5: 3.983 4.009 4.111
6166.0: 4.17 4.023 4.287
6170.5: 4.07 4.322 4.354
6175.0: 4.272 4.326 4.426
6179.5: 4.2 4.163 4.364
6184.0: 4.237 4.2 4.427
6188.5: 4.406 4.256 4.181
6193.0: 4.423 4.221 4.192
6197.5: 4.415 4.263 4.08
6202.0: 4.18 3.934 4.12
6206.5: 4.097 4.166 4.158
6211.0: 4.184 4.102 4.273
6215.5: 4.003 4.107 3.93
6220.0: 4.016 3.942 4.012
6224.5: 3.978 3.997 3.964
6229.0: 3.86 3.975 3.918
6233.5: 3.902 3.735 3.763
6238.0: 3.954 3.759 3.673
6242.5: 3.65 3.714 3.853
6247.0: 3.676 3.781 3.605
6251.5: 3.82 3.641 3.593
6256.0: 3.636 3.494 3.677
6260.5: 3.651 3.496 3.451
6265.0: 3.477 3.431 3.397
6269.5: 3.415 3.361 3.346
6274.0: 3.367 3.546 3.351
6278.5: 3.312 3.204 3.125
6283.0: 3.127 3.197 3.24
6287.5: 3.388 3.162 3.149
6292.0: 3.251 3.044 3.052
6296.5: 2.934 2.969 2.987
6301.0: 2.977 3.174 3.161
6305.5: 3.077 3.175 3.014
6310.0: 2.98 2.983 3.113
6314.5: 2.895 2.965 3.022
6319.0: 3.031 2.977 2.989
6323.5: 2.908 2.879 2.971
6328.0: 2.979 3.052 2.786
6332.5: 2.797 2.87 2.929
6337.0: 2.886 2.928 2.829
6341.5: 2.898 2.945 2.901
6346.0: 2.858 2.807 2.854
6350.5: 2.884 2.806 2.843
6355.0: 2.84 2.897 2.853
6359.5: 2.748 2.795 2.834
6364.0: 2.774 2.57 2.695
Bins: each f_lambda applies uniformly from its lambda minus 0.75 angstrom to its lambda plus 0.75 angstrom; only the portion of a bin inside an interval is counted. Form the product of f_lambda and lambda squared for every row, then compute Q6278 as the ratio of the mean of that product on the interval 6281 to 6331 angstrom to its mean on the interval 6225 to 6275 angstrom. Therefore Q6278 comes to 0.85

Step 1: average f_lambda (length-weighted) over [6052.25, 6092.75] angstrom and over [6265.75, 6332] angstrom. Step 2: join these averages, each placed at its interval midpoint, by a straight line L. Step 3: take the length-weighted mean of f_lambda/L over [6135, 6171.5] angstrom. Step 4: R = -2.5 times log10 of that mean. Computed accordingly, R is -0.20 mag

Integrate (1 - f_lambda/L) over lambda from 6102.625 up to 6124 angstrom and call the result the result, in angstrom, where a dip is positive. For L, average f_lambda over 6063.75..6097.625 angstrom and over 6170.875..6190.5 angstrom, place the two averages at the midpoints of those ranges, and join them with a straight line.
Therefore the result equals 1.7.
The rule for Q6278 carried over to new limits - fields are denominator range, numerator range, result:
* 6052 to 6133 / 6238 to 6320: 1.08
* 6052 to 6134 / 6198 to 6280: 1.21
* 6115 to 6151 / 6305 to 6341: 0.89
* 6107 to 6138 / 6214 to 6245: 1.18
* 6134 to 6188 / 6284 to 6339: 0.80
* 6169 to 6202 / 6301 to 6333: 0.73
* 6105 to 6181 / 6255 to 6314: 0.92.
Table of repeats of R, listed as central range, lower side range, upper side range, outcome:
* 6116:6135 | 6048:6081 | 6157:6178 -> 0.094 mag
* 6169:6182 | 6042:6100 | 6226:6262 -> -0.203 mag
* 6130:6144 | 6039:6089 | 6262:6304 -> -0.128 mag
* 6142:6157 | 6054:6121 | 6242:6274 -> -0.110 mag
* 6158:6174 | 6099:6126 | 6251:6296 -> -0.228 mag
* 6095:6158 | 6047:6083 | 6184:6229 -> 0.039 mag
